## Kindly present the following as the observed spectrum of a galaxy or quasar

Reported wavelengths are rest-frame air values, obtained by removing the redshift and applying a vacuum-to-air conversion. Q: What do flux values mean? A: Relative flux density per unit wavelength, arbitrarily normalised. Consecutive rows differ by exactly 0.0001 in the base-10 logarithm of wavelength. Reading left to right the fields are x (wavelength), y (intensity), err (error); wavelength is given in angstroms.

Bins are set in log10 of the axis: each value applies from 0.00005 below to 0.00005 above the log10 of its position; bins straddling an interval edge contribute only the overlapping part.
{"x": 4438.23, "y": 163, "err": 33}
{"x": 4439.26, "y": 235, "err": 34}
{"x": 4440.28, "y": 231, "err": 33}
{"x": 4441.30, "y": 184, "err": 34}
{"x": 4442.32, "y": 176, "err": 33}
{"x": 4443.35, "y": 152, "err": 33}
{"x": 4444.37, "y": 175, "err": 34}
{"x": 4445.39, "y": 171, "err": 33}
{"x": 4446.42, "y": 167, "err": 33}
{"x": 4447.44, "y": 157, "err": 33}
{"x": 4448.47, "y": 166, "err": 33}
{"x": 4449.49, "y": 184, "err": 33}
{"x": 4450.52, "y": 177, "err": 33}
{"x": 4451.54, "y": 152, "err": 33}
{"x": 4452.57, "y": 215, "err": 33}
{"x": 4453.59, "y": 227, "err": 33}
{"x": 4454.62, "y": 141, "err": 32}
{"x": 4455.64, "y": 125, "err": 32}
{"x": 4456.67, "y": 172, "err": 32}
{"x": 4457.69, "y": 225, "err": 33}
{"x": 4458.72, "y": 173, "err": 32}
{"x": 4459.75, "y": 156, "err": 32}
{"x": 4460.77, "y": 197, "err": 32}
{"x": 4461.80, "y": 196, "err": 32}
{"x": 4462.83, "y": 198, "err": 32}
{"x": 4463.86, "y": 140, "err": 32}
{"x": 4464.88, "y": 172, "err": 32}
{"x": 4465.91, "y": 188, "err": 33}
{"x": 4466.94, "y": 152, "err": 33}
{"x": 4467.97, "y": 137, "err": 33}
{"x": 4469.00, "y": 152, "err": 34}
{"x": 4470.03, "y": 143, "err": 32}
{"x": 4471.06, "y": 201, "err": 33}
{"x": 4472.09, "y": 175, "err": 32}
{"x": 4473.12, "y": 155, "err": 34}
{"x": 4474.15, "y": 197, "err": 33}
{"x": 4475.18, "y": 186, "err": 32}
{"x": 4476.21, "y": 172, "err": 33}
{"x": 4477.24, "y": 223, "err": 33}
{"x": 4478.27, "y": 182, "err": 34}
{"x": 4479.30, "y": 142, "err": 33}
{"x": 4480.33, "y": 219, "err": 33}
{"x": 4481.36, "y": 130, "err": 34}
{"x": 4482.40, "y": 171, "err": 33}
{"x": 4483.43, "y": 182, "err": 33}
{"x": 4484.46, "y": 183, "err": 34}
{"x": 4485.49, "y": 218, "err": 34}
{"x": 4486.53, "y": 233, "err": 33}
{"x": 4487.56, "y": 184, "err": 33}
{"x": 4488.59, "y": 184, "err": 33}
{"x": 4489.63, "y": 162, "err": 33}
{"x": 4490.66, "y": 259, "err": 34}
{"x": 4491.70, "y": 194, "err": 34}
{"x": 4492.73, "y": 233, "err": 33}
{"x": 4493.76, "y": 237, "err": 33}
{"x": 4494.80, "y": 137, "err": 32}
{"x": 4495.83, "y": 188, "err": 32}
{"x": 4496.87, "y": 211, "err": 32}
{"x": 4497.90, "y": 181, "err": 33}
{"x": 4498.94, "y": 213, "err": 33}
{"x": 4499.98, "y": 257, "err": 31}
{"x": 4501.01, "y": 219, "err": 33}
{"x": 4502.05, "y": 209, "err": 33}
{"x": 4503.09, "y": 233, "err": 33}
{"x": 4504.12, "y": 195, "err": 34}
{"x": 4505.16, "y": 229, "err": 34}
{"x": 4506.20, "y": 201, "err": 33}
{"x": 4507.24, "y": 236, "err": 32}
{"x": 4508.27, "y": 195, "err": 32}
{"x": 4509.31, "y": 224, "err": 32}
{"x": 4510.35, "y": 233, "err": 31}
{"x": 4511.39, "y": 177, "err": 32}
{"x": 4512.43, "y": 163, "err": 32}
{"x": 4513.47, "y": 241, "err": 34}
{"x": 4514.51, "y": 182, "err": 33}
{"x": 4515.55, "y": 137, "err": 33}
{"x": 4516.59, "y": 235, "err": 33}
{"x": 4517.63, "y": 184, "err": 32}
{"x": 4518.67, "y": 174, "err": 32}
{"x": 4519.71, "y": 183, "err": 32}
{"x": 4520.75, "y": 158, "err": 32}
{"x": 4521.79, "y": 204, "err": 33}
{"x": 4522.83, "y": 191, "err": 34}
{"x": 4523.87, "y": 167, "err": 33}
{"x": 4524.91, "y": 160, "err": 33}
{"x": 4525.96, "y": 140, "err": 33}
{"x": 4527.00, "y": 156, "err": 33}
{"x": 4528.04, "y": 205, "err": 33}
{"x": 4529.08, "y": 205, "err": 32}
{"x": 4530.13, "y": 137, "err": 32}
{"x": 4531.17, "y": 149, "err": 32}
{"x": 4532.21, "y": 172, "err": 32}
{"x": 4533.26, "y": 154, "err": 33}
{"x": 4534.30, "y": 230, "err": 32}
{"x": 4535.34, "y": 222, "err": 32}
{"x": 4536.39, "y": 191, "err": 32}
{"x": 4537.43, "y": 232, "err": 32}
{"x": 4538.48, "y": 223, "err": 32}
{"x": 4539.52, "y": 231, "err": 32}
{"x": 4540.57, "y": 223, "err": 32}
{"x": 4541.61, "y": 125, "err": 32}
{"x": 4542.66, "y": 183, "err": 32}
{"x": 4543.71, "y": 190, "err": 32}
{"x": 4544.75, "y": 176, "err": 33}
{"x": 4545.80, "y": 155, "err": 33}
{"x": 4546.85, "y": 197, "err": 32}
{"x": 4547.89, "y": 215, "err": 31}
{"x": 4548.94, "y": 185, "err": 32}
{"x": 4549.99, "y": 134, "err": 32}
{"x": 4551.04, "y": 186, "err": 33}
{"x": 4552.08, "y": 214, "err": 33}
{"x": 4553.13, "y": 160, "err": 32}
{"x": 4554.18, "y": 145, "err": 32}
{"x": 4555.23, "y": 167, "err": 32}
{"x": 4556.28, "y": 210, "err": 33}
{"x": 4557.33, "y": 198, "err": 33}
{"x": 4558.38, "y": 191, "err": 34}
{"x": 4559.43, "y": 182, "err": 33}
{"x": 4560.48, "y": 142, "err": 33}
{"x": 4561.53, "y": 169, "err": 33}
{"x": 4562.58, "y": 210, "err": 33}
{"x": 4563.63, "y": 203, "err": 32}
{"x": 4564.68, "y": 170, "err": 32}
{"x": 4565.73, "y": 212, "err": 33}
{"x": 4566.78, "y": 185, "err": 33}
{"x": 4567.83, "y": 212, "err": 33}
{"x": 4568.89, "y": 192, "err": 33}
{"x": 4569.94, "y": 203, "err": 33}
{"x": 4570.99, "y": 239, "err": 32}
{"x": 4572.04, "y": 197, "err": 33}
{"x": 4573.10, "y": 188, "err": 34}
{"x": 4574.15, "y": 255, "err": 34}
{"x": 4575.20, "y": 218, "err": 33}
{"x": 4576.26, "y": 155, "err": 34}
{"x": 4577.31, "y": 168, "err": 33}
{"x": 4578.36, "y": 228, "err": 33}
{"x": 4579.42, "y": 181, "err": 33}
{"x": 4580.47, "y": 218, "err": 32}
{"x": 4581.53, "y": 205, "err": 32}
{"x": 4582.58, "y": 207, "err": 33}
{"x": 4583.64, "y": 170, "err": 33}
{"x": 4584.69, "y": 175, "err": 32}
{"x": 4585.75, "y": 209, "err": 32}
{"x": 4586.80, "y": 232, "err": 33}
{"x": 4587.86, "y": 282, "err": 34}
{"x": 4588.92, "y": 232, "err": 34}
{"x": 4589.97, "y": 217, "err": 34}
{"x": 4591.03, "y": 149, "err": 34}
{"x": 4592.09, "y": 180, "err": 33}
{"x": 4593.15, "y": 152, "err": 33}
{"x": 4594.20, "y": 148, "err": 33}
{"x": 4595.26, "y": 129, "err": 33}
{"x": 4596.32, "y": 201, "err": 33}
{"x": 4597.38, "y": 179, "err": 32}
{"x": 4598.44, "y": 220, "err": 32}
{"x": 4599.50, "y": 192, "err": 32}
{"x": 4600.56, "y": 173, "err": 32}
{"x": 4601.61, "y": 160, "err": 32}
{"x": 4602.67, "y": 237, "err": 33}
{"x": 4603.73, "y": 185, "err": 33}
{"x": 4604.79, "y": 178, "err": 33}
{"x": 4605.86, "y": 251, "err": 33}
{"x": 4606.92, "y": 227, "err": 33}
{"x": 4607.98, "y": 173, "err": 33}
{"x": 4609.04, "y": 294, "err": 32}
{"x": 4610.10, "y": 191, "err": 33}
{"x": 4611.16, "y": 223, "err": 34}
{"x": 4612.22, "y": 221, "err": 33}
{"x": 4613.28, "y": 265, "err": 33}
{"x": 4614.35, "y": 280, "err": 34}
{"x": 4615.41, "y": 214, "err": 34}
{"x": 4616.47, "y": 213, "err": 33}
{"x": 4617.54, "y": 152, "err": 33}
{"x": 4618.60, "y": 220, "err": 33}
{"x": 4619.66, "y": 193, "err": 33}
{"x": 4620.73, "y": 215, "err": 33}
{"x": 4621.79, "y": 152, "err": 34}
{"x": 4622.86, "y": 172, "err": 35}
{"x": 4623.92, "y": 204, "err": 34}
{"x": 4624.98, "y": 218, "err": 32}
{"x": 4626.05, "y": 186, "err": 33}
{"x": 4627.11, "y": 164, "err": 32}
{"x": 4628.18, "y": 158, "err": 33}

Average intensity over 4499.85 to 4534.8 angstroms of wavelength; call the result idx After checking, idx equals 191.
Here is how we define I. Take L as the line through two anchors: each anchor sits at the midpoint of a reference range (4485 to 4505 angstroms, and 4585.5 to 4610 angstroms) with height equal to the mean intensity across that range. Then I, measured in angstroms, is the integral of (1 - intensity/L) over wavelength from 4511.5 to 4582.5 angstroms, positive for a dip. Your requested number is 5.4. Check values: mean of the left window 208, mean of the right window 200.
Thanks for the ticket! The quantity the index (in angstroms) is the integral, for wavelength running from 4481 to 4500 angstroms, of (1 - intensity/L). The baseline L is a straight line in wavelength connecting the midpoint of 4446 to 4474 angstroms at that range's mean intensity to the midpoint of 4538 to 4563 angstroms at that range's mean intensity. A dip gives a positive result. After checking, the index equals -2.2 angstroms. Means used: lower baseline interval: 172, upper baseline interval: 184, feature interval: 197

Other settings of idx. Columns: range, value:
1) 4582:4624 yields 202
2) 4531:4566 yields 187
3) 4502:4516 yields 204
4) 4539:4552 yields 184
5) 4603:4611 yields 215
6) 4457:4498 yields 184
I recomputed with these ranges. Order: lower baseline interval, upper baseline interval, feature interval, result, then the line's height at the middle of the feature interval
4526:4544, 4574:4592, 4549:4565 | 1.4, 196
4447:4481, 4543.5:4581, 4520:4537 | 0.7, 185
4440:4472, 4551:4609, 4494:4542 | -2.6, 184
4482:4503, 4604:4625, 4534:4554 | 1.5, 207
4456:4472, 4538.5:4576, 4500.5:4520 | -2.3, 182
